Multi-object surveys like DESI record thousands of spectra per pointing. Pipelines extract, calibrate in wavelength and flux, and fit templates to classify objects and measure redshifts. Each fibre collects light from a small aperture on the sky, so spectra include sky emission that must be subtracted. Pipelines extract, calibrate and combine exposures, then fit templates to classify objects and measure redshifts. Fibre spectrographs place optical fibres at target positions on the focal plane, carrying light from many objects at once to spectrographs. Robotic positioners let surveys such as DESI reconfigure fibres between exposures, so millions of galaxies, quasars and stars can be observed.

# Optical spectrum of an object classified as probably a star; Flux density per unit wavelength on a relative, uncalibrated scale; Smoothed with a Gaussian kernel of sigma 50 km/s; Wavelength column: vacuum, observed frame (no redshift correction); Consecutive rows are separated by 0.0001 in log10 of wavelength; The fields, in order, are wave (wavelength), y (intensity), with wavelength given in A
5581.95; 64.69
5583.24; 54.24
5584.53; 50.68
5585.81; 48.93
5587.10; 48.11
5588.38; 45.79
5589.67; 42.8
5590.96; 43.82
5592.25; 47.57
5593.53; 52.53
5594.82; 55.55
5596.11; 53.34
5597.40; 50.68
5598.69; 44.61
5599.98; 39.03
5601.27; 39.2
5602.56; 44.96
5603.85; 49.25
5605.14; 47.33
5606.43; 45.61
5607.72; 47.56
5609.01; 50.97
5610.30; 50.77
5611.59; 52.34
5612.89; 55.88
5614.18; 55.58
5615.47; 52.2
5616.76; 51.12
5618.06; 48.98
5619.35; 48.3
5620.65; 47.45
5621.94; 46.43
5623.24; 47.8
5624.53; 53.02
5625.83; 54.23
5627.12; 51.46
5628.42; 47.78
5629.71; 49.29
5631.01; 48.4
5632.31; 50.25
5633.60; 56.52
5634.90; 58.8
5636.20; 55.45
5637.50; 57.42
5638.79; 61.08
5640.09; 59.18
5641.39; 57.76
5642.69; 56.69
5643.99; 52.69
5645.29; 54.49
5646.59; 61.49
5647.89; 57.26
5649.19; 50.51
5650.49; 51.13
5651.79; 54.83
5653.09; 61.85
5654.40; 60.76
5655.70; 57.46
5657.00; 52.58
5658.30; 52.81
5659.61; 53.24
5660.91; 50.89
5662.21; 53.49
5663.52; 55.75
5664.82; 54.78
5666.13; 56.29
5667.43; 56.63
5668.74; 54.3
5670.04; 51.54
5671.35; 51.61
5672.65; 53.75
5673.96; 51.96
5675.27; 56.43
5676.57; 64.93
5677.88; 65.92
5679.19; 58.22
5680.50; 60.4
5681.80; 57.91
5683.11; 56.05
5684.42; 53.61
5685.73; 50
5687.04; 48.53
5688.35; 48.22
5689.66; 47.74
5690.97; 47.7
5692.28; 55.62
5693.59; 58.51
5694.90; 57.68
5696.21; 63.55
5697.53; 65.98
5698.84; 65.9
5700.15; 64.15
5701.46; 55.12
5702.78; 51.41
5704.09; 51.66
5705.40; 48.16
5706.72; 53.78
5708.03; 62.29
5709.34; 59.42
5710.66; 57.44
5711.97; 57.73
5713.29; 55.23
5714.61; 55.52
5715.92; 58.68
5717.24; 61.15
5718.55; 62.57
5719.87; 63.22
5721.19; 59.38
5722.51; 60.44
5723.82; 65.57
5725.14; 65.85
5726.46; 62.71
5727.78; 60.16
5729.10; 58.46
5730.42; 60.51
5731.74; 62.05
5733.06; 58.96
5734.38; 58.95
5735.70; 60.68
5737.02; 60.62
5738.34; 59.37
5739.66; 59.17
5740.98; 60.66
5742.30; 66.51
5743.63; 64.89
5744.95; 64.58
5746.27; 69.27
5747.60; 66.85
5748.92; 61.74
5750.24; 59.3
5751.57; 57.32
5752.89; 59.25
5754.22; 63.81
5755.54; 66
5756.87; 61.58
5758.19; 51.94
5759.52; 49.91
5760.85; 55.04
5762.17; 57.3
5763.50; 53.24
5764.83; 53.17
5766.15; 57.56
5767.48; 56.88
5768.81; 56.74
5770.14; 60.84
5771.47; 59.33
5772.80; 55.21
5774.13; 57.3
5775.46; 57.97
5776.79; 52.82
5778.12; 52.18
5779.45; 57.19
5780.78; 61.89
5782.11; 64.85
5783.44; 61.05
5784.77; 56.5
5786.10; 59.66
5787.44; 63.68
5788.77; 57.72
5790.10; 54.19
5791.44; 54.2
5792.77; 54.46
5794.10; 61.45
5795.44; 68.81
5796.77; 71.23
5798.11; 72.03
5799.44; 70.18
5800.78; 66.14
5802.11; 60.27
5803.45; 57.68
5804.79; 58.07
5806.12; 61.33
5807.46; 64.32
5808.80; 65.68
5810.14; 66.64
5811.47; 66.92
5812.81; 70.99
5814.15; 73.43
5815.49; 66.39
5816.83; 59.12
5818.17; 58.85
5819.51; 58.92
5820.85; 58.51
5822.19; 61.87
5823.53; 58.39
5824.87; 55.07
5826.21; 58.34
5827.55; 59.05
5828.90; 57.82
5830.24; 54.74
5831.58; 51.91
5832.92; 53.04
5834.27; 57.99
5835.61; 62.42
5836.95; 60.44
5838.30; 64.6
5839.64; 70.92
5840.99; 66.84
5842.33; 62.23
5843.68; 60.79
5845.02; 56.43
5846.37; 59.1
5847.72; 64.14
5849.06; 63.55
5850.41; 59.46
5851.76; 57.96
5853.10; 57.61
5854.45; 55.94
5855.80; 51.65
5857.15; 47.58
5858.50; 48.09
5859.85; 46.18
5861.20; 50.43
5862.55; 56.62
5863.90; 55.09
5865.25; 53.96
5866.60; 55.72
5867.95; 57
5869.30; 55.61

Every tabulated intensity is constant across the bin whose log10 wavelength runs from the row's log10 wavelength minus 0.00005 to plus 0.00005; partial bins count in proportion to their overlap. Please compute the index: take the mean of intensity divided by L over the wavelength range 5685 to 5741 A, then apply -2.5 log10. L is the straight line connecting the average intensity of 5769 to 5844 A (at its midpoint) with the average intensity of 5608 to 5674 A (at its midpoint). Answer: -0.02 mag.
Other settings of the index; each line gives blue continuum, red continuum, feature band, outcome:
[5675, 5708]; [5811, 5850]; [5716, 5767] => -0.04 mag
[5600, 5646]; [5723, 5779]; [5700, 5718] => 0.01 mag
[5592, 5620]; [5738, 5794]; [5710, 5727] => -0.08 mag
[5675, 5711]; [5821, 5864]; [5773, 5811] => -0.07 mag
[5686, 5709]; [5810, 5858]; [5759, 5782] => 0.03 mag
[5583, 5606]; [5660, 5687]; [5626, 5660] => -0.05 mag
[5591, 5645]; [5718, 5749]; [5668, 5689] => 0.03 mag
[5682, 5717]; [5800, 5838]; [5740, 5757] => -0.09 mag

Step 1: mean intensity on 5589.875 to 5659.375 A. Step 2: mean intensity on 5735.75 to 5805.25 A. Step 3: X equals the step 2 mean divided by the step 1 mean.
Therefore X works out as 1.2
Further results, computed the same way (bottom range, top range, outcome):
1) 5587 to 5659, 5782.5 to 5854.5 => 1.19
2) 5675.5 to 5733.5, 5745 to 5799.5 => 1.02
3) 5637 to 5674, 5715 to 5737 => 1.10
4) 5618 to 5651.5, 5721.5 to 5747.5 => 1.17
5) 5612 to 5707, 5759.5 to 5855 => 1.10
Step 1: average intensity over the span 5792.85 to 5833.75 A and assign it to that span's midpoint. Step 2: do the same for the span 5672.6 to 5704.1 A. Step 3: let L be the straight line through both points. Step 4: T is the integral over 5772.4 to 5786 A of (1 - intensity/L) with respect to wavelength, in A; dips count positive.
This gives 0.6 A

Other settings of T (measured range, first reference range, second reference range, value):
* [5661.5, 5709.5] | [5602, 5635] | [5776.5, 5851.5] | -1.6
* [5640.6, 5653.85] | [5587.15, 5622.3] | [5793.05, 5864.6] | -1.3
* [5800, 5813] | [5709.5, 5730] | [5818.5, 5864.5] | -1.1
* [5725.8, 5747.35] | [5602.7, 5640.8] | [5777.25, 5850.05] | -1.6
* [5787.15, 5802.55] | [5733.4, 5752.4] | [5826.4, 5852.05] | -0.5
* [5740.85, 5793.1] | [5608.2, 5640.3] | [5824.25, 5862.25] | -2.9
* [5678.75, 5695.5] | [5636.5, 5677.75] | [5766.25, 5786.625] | 0.8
